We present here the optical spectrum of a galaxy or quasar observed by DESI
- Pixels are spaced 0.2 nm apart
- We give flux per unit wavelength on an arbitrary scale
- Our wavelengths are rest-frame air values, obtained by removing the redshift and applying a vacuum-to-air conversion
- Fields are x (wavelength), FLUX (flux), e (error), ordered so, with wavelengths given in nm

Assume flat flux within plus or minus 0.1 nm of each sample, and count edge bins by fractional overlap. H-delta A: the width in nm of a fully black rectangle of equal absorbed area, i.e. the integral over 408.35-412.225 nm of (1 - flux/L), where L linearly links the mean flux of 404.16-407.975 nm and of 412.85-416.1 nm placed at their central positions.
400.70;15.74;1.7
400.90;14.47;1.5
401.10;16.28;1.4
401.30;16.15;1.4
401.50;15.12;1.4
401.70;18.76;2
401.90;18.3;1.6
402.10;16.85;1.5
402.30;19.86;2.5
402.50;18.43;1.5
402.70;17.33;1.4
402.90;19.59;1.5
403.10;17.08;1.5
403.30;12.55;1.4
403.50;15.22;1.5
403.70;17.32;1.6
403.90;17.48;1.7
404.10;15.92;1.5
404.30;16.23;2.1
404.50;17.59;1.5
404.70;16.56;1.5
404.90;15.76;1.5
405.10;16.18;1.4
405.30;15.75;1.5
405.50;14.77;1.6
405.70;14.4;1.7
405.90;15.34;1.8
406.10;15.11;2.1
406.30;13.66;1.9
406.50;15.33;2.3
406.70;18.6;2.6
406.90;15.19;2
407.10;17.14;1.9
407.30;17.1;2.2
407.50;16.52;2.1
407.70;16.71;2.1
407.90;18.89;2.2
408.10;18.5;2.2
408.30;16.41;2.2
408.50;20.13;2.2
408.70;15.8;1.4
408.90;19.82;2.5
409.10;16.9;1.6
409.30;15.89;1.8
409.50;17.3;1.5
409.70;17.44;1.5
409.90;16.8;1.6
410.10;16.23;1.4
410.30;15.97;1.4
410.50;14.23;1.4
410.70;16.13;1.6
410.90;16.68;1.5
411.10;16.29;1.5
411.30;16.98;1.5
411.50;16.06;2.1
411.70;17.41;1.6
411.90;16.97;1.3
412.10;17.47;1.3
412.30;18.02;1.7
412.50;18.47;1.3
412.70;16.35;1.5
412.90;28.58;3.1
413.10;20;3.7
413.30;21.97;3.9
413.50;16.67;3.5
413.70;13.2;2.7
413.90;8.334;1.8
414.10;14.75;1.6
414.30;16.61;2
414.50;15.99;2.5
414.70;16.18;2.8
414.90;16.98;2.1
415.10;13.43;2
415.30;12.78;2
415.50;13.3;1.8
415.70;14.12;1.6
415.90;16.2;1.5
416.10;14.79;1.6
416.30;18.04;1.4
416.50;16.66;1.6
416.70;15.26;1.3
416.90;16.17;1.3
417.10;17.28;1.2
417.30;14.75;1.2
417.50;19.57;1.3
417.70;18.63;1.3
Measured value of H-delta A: -0.199 nm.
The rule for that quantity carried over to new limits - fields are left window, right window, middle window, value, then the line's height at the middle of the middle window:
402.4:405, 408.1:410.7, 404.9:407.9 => 0.16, 16.8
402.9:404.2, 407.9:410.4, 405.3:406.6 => 0.14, 16.7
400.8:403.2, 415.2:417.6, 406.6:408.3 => -0.05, 16.7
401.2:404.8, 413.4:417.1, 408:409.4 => -0.13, 16.1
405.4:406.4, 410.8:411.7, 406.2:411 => -0.36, 15.6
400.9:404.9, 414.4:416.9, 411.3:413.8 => -0.42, 15.7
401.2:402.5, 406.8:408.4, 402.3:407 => 0.30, 17.3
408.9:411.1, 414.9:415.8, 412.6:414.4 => -0.32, 14.7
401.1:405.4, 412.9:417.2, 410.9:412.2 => -0.05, 16.2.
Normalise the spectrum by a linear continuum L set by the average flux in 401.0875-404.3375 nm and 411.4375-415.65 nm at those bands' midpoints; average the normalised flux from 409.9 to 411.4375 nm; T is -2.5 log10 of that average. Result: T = 0.040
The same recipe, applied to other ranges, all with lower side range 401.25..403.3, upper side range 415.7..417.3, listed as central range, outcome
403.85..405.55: 0.07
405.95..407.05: 0.10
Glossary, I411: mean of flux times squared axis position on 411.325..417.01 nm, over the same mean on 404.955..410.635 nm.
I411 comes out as 1.0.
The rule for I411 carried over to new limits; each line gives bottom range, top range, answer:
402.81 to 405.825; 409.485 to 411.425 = 1.04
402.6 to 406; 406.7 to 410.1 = 1.09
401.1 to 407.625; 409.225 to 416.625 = 1.04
